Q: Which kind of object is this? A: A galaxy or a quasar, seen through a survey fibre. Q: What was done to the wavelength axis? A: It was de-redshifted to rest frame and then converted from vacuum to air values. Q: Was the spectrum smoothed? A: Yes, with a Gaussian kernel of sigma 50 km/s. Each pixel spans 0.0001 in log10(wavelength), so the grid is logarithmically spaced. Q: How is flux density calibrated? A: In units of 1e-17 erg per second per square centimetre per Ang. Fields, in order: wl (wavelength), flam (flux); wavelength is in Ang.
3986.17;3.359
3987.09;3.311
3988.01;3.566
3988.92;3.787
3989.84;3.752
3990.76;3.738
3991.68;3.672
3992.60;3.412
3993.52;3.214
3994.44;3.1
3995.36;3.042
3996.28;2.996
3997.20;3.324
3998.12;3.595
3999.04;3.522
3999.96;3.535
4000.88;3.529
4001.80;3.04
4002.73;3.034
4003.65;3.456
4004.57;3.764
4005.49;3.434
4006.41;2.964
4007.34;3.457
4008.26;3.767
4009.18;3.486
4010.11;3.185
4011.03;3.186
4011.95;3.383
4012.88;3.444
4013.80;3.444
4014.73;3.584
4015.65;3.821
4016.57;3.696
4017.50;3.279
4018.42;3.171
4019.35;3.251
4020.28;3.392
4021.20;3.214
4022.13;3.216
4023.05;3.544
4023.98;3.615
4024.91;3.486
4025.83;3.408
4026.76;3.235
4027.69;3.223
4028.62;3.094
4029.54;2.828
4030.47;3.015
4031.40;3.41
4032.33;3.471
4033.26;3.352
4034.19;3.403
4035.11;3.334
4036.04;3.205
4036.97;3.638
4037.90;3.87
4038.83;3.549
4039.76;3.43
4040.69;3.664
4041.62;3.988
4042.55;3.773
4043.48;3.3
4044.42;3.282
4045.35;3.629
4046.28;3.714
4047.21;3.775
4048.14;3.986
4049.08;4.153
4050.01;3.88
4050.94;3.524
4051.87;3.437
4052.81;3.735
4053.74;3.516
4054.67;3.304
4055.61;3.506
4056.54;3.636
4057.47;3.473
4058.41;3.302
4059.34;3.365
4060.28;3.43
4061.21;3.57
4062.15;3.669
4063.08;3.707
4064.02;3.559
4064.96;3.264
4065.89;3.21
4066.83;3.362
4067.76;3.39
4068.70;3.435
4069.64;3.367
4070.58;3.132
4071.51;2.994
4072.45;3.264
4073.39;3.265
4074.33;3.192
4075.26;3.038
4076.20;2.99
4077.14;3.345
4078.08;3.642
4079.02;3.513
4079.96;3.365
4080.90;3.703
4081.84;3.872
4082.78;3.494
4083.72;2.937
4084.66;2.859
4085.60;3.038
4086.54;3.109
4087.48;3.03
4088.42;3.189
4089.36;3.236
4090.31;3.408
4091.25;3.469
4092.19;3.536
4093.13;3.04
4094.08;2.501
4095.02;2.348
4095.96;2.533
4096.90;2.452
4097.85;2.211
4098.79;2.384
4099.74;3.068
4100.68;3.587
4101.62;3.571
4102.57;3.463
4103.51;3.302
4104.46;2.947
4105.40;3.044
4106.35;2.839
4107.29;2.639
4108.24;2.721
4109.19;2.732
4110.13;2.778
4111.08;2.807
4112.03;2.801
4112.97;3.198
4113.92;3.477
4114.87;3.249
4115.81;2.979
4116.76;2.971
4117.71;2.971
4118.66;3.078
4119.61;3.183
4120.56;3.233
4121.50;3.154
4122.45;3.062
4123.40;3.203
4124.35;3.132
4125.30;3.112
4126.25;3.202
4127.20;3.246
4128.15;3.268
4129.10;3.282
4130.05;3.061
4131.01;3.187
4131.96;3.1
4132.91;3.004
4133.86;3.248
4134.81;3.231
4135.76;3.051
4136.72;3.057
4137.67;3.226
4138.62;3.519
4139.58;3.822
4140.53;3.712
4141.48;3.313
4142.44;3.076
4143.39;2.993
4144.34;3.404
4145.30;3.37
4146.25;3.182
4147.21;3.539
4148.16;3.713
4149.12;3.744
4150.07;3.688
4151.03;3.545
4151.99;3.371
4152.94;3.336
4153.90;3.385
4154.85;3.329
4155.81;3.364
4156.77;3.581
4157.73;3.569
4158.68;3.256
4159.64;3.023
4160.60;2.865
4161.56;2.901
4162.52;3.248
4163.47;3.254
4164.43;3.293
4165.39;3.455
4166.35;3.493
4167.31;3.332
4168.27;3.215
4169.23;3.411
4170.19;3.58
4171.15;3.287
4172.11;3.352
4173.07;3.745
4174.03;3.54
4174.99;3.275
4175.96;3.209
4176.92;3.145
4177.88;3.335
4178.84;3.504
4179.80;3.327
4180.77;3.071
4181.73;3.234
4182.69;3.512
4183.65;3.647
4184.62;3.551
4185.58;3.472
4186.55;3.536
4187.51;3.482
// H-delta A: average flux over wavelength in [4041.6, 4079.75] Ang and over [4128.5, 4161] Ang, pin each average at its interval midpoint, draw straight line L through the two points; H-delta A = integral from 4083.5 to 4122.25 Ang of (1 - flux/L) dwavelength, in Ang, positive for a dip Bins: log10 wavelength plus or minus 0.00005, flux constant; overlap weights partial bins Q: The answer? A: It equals 4.5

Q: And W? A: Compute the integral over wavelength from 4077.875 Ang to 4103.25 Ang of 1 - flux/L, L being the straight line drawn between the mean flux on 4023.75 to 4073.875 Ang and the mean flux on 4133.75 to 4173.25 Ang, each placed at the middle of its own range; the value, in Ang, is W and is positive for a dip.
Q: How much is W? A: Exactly 2.2 Ang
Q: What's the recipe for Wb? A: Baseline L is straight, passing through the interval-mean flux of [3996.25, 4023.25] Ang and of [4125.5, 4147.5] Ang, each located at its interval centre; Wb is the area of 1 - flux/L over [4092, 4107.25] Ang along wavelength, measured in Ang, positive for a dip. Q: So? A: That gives 1.8 Ang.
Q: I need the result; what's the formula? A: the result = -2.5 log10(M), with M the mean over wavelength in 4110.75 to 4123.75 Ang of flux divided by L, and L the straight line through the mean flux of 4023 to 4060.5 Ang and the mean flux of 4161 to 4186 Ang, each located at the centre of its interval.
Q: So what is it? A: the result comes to 0.11 mag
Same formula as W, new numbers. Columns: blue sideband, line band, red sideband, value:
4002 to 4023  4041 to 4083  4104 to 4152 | -2.38 Ang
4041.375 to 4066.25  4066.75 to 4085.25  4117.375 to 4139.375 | 0.82 Ang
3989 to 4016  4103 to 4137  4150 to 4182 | 2.88 Ang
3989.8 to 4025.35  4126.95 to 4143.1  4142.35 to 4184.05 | 0.53 Ang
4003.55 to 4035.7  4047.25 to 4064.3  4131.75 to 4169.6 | -1.23 Ang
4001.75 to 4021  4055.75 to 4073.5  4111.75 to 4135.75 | -0.62 Ang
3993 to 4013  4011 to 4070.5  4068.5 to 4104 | -3.99 Ang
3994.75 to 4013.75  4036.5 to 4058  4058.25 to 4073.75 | -1.75 Ang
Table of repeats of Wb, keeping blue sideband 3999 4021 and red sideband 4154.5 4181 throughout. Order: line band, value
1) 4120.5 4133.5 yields 0.7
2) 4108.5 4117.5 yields 1.0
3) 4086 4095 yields 0.6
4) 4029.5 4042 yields -0.2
